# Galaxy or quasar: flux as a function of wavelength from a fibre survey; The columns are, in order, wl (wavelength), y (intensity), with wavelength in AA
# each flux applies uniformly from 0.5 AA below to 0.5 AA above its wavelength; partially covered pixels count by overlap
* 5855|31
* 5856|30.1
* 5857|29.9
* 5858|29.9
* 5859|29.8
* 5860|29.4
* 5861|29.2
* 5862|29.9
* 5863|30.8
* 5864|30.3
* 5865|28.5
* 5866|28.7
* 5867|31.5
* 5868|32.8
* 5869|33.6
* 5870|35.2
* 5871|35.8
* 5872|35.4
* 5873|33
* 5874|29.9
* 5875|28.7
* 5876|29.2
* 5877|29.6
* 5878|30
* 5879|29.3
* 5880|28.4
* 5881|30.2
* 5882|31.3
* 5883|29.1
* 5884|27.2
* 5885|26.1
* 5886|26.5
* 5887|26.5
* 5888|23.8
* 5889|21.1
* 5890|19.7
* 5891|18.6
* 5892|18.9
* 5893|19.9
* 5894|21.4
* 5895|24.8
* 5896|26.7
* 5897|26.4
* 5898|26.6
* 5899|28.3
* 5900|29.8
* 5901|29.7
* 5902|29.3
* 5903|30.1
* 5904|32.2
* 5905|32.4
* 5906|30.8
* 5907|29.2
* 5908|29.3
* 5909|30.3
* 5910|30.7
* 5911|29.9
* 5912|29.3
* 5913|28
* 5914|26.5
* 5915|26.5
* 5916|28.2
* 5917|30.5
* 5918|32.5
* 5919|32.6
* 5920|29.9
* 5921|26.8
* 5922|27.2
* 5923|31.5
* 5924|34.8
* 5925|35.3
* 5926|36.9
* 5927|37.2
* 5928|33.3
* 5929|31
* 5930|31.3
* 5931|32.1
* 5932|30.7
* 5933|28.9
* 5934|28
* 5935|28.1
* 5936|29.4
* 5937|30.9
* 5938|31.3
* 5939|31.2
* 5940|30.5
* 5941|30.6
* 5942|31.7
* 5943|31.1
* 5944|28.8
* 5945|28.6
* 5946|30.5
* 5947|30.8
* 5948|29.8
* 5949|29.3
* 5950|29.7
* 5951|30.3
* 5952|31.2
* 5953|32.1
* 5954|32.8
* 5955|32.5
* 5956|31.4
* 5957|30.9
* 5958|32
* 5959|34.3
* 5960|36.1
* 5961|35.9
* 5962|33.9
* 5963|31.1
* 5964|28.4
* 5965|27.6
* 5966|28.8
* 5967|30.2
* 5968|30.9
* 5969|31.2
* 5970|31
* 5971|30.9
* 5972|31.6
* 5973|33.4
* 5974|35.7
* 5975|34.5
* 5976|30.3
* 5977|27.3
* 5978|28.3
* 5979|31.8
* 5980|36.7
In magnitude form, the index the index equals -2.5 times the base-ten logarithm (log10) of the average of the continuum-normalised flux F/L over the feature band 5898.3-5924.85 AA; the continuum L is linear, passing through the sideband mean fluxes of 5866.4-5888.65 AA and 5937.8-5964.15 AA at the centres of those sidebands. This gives 0.03 mag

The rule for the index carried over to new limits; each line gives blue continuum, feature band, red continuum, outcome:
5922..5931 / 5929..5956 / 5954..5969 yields 0.07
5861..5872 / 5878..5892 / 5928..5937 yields 0.21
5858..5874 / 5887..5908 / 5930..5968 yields 0.20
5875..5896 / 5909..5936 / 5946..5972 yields -0.08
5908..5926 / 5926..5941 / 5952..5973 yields -0.02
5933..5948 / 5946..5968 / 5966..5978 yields -0.02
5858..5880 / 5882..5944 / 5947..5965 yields 0.09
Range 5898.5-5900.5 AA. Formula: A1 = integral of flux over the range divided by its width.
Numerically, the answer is 29.1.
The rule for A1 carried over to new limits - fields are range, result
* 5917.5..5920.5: 31.7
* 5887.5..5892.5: 20.4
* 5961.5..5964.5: 31.1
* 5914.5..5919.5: 30.1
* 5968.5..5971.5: 31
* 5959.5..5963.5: 34.2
